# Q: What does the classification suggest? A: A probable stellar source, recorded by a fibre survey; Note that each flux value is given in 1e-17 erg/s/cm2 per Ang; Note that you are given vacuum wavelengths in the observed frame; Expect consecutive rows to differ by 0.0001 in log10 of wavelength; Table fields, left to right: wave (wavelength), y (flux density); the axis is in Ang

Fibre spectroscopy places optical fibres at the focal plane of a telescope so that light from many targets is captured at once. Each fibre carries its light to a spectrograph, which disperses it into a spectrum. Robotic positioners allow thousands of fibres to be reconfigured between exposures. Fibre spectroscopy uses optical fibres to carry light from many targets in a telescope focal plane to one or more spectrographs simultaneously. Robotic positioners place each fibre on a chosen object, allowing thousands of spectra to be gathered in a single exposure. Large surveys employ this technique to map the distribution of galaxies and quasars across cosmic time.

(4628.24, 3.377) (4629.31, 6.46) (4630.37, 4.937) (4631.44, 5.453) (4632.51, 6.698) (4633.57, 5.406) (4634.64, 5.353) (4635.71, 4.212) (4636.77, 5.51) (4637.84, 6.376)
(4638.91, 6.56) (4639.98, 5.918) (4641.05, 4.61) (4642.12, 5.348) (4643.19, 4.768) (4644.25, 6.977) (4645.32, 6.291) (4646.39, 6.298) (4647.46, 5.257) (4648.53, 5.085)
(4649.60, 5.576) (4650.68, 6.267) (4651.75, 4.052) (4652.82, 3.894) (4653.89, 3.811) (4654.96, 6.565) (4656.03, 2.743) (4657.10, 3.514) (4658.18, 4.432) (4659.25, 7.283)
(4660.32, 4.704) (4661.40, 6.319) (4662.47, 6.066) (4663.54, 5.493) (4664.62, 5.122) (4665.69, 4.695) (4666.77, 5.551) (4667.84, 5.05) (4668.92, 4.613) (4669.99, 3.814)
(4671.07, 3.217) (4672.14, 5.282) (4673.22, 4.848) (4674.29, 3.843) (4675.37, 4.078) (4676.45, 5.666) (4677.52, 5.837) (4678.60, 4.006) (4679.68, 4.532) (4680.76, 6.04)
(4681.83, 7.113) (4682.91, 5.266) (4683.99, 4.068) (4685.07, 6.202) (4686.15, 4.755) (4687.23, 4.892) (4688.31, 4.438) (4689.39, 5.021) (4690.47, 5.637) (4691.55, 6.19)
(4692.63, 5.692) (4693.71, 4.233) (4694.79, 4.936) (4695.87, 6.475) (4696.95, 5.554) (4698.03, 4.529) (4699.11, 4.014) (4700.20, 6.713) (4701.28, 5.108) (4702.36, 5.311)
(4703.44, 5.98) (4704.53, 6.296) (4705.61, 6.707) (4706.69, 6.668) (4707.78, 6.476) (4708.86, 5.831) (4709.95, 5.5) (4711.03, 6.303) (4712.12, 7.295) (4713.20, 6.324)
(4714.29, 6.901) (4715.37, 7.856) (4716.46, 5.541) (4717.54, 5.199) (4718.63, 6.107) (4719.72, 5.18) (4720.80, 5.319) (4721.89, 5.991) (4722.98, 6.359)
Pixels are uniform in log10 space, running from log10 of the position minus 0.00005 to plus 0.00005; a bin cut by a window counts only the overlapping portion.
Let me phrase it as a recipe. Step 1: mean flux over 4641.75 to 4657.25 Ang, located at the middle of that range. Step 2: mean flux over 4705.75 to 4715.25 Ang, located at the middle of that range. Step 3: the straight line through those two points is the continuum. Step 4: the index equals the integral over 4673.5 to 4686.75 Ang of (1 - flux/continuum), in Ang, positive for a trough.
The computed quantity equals 1.6 Ang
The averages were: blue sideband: 5.14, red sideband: 6.49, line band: 5.11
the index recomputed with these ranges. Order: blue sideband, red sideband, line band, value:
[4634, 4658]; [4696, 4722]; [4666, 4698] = 3.3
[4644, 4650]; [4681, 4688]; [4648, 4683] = 4.0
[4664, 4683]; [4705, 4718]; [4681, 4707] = 1.0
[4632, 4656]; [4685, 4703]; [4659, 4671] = 0.3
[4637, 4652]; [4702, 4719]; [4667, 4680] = 3.0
